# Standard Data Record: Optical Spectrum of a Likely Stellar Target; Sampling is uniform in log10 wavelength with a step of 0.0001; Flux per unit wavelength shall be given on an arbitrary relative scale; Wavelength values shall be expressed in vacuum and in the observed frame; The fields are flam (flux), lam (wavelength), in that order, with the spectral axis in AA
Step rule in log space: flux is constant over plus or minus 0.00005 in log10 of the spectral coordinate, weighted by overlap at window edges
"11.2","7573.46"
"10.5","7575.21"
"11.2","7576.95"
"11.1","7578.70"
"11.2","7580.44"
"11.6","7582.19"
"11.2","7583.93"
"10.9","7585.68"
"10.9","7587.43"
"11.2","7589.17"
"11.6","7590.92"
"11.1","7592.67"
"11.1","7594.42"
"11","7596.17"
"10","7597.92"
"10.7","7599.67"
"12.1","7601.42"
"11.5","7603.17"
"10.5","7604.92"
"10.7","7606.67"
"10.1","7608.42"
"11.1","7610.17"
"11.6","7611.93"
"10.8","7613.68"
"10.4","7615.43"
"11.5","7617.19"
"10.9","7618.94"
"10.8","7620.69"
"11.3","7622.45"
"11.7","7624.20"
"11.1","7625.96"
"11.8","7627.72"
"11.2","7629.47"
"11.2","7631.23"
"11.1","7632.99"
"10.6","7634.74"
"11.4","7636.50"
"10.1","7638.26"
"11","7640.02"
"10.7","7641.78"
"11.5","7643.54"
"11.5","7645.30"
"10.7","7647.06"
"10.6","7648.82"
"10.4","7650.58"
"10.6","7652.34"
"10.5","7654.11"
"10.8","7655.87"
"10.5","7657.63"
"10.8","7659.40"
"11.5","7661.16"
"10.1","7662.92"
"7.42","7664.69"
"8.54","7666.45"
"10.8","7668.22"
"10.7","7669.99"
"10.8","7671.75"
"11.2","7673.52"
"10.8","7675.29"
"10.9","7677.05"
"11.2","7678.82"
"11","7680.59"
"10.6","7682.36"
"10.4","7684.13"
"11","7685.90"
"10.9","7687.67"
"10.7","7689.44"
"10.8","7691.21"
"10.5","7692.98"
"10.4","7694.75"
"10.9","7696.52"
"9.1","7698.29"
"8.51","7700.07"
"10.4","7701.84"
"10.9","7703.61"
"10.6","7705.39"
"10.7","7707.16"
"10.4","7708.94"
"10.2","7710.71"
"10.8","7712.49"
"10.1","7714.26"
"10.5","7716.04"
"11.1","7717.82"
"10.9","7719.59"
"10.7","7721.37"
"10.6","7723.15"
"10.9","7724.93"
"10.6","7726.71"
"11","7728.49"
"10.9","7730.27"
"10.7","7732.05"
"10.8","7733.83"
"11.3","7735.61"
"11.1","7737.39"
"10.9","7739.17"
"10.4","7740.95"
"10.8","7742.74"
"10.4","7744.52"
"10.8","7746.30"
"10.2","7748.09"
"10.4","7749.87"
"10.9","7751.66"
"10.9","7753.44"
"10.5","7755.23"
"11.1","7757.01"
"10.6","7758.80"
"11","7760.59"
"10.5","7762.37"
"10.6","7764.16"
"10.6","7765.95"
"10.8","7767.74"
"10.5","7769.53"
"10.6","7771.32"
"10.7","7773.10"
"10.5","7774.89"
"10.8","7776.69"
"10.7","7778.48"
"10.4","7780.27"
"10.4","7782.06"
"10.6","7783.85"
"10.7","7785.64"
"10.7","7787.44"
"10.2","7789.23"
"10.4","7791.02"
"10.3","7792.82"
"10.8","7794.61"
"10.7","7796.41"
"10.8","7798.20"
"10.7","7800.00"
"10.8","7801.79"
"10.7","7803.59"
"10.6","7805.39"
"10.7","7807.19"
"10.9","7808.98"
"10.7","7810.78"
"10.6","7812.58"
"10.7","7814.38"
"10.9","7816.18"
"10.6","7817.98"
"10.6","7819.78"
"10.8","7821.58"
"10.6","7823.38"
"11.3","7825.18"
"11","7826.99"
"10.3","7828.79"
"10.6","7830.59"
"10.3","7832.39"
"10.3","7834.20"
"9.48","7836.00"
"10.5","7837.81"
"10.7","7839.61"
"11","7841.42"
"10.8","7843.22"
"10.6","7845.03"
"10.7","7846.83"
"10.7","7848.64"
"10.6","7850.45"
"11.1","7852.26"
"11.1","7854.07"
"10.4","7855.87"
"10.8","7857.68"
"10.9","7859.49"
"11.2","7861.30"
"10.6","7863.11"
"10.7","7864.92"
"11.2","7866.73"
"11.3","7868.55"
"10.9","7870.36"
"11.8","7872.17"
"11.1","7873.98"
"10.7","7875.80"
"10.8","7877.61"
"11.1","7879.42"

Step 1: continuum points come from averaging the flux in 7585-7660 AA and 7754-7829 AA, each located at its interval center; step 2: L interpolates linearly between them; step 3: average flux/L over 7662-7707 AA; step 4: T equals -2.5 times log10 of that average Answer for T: 0.05 mag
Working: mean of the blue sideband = 11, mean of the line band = 10.4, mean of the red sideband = 10.7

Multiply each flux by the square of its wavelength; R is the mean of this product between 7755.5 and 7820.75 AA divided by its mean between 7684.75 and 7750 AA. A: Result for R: 1.0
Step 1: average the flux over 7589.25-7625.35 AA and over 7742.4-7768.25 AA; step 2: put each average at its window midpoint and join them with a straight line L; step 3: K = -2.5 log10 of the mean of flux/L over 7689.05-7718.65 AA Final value 0.04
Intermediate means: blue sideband 11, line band 10.4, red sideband 10.7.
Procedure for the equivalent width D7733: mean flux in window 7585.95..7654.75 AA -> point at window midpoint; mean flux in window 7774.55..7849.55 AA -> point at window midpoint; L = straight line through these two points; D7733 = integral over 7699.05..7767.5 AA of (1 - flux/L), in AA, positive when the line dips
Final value 0.9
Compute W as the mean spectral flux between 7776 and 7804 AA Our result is 10.6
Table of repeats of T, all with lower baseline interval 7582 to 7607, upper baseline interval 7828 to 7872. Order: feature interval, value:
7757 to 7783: 0.02 mag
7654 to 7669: 0.09 mag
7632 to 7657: 0.02 mag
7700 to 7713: 0.05 mag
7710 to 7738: 0.01 mag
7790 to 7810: 0.01 mag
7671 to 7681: 0.00 mag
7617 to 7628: -0.02 mag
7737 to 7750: 0.02 mag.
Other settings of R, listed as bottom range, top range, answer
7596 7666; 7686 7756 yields 1.00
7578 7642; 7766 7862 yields 1.02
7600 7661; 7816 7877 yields 1.04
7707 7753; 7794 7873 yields 1.03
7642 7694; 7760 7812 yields 1.03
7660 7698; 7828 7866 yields 1.06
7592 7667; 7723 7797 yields 1.02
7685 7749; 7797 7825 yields 1.04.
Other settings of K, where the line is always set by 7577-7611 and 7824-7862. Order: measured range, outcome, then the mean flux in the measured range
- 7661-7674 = 0.094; 10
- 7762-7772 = 0.020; 10.6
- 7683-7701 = 0.058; 10.3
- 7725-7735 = 0.002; 10.8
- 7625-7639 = -0.009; 11.1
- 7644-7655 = 0.021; 10.7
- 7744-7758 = 0.016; 10.7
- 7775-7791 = 0.022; 10.5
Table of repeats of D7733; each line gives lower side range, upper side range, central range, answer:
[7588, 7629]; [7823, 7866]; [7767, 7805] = 0.6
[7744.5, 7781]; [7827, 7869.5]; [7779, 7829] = 0.0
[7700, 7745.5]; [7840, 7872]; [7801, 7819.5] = 0.2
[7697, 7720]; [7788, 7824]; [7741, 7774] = -0.5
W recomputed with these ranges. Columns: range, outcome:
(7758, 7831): 10.7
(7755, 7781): 10.7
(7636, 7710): 10.5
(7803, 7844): 10.6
